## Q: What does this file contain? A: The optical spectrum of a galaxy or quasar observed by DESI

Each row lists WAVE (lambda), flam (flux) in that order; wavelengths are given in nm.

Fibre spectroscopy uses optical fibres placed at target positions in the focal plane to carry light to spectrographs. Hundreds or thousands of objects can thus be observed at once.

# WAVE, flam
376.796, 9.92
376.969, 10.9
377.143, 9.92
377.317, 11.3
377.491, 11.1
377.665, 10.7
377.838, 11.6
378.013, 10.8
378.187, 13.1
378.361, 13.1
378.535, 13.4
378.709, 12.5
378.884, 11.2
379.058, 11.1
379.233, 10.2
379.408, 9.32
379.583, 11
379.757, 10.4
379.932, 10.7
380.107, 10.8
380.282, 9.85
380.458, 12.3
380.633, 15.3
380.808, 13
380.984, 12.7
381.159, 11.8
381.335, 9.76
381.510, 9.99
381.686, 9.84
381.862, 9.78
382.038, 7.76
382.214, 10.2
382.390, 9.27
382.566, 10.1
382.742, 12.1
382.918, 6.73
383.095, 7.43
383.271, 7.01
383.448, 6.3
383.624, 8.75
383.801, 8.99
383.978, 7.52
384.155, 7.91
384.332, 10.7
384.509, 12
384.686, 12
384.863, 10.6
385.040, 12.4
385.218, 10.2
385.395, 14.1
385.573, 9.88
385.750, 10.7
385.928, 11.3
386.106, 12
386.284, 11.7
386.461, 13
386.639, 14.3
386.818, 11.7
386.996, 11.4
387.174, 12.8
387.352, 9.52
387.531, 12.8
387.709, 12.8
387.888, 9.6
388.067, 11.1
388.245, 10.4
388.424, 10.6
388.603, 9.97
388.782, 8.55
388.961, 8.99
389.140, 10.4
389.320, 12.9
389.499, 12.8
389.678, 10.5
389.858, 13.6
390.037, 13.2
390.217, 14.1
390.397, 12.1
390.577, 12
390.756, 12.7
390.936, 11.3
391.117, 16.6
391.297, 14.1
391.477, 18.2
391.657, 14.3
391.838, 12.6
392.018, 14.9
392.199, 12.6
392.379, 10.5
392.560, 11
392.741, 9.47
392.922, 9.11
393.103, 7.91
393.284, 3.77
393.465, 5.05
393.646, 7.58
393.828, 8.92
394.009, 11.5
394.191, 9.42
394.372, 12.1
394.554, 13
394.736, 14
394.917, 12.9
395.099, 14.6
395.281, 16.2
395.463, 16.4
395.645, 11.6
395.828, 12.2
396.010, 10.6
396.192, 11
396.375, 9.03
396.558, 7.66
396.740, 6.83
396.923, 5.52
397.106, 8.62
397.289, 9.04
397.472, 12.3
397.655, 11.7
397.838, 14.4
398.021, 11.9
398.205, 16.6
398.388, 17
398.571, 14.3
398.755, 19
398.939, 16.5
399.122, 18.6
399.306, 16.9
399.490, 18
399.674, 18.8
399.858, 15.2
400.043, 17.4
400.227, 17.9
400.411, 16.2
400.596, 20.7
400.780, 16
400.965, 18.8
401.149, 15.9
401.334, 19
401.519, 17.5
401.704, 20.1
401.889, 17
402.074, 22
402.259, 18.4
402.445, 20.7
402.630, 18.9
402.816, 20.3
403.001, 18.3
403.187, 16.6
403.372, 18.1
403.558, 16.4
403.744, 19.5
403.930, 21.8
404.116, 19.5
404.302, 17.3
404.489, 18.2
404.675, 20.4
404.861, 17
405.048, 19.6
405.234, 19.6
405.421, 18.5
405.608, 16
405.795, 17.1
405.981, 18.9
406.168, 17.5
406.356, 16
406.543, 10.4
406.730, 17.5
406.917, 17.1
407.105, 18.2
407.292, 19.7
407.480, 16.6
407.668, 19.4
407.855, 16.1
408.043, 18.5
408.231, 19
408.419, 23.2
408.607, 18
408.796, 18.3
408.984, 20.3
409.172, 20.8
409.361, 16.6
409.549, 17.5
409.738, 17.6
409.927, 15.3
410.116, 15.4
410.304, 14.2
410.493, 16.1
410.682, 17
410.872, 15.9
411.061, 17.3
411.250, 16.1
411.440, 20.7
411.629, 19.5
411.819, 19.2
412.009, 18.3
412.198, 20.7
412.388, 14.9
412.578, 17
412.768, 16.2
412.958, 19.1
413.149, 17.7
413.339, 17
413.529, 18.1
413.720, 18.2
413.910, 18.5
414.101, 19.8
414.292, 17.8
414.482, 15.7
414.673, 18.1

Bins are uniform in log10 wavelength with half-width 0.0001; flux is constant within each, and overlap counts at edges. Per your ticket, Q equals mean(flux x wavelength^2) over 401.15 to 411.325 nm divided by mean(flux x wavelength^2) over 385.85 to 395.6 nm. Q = 1.65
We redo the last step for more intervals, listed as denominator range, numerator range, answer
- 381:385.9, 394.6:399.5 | 1.42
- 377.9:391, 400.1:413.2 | 1.83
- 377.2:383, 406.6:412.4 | 1.89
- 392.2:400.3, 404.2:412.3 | 1.53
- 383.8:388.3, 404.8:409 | 1.77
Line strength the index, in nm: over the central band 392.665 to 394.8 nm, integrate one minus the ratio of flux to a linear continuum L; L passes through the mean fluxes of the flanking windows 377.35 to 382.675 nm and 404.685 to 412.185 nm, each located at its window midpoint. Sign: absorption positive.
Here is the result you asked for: 0.76 nm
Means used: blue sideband 11.1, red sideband 17.8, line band 9.26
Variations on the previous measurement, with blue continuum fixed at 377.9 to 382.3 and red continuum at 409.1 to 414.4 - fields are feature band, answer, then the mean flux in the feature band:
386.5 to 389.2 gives 0.36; 11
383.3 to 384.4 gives 0.34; 8.24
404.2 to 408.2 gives -0.29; 17.6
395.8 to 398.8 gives 0.65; 11.5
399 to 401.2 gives -0.34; 17.6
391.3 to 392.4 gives -0.04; 14.1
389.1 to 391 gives 0.12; 12.4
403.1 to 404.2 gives -0.19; 18.7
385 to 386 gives 0.07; 11.4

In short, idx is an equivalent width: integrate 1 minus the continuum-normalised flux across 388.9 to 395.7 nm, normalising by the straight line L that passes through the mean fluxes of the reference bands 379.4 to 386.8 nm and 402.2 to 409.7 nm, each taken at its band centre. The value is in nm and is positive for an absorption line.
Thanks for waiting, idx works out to 0.841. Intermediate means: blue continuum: 10.5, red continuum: 18.3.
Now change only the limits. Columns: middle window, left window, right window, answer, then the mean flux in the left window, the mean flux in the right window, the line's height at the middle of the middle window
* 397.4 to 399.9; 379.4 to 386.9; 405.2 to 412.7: -0.17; 10.6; 17.6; 14.8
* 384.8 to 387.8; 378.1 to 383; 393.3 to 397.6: -0.28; 11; 10.6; 10.8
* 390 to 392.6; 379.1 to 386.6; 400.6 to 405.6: 0.09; 10.4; 18.7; 13.9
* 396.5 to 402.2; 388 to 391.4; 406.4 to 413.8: -0.29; 11.9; 17.6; 14.6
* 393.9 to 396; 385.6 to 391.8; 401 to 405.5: 0.28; 12.1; 18.8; 15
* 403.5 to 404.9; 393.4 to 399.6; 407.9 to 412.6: -0.31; 12.4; 17.9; 15.5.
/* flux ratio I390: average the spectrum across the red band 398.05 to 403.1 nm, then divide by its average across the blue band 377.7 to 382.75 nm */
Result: 1.61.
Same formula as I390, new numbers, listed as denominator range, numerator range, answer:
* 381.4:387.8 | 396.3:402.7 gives 1.49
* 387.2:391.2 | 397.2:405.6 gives 1.50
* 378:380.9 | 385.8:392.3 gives 1.05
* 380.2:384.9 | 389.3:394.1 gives 1.16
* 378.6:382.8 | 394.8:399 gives 1.14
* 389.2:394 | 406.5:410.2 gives 1.54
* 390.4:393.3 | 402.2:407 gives 1.49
